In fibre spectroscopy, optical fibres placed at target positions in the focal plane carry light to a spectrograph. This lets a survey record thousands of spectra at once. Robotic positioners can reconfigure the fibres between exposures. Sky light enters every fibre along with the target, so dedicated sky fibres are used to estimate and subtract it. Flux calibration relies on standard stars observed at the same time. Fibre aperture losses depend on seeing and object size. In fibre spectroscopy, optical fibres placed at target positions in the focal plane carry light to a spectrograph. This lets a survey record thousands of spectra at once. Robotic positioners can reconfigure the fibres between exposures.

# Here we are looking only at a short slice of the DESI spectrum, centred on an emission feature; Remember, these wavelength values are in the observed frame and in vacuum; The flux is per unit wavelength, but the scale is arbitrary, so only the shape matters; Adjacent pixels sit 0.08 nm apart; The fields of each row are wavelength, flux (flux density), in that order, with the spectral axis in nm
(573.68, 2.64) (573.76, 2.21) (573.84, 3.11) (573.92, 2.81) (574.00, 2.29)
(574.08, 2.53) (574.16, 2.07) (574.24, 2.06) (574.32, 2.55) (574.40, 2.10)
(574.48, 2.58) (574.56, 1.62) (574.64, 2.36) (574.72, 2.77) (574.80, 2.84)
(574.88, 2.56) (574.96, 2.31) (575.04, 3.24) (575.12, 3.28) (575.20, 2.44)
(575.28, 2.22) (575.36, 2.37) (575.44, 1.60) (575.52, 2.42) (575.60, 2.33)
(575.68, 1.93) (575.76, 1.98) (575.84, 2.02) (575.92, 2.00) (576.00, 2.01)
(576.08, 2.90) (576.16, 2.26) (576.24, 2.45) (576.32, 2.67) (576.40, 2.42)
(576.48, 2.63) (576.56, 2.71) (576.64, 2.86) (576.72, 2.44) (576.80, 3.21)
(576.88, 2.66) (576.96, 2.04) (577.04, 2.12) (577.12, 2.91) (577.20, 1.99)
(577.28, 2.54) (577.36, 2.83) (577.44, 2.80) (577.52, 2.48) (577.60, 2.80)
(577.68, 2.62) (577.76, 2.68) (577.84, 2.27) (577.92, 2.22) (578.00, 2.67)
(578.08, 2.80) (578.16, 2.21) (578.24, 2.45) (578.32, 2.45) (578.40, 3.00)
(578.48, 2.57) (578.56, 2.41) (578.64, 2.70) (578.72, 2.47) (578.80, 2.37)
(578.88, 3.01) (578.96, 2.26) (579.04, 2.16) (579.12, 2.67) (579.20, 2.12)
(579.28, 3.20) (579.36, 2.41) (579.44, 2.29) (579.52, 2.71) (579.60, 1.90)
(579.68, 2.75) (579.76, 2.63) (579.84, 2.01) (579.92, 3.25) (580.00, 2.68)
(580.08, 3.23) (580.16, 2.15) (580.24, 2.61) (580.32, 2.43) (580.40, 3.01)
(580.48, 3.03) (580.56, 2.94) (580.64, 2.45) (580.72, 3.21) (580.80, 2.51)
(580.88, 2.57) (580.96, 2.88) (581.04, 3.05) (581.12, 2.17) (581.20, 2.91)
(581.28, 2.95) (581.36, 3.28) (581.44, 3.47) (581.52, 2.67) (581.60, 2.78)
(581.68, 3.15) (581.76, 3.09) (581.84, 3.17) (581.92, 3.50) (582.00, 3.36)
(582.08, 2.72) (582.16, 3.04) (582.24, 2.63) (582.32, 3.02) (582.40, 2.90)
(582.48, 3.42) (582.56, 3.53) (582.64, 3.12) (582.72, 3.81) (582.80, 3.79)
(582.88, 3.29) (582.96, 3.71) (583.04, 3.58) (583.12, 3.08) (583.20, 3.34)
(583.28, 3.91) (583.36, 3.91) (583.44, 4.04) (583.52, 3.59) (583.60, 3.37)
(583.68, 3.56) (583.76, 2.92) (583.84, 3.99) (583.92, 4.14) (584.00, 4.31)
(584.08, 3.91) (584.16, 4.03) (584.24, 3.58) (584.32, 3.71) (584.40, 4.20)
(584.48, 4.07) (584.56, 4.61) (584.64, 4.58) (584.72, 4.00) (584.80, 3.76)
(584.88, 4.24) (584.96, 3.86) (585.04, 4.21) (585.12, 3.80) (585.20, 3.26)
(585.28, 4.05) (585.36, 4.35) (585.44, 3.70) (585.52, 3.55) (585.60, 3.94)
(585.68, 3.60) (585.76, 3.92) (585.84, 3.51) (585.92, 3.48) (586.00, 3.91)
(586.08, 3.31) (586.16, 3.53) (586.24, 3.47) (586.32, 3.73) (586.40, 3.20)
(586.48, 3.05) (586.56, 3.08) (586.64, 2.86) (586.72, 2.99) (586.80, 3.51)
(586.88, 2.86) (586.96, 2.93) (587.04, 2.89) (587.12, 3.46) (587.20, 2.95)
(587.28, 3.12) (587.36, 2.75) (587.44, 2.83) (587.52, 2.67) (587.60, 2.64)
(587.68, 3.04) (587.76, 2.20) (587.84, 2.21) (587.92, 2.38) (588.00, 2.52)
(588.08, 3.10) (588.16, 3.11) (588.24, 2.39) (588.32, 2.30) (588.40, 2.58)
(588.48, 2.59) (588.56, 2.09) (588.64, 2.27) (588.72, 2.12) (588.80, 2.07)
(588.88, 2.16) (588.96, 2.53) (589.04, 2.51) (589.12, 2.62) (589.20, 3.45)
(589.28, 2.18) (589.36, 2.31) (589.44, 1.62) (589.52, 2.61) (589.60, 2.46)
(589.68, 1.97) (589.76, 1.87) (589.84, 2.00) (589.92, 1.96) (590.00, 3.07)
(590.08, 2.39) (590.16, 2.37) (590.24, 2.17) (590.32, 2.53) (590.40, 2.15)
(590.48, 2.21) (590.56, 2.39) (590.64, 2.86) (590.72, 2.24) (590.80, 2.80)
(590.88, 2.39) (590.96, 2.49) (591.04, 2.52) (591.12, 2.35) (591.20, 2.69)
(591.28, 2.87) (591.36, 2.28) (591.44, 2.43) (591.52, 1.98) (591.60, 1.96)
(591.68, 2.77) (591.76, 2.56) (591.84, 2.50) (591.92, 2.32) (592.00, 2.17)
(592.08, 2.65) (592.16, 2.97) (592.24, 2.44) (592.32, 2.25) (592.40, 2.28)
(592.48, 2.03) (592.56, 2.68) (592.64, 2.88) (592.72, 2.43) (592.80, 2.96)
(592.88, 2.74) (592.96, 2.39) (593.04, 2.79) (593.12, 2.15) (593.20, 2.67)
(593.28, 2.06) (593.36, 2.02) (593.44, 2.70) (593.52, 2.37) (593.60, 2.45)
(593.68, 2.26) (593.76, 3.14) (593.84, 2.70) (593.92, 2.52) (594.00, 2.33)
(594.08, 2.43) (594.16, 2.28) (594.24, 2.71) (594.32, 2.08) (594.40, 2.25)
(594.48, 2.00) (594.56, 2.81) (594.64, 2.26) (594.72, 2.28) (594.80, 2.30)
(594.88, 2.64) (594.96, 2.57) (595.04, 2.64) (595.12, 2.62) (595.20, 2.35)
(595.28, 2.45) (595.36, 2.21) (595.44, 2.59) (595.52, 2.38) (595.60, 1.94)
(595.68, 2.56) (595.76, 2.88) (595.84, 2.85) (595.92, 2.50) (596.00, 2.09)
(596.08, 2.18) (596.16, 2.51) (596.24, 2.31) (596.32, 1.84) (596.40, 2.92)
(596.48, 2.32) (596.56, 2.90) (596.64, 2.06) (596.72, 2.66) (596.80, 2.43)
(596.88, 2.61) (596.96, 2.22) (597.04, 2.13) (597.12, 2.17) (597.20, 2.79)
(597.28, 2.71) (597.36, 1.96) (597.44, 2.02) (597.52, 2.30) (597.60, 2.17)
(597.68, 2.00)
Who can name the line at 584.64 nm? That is Mg II 2798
